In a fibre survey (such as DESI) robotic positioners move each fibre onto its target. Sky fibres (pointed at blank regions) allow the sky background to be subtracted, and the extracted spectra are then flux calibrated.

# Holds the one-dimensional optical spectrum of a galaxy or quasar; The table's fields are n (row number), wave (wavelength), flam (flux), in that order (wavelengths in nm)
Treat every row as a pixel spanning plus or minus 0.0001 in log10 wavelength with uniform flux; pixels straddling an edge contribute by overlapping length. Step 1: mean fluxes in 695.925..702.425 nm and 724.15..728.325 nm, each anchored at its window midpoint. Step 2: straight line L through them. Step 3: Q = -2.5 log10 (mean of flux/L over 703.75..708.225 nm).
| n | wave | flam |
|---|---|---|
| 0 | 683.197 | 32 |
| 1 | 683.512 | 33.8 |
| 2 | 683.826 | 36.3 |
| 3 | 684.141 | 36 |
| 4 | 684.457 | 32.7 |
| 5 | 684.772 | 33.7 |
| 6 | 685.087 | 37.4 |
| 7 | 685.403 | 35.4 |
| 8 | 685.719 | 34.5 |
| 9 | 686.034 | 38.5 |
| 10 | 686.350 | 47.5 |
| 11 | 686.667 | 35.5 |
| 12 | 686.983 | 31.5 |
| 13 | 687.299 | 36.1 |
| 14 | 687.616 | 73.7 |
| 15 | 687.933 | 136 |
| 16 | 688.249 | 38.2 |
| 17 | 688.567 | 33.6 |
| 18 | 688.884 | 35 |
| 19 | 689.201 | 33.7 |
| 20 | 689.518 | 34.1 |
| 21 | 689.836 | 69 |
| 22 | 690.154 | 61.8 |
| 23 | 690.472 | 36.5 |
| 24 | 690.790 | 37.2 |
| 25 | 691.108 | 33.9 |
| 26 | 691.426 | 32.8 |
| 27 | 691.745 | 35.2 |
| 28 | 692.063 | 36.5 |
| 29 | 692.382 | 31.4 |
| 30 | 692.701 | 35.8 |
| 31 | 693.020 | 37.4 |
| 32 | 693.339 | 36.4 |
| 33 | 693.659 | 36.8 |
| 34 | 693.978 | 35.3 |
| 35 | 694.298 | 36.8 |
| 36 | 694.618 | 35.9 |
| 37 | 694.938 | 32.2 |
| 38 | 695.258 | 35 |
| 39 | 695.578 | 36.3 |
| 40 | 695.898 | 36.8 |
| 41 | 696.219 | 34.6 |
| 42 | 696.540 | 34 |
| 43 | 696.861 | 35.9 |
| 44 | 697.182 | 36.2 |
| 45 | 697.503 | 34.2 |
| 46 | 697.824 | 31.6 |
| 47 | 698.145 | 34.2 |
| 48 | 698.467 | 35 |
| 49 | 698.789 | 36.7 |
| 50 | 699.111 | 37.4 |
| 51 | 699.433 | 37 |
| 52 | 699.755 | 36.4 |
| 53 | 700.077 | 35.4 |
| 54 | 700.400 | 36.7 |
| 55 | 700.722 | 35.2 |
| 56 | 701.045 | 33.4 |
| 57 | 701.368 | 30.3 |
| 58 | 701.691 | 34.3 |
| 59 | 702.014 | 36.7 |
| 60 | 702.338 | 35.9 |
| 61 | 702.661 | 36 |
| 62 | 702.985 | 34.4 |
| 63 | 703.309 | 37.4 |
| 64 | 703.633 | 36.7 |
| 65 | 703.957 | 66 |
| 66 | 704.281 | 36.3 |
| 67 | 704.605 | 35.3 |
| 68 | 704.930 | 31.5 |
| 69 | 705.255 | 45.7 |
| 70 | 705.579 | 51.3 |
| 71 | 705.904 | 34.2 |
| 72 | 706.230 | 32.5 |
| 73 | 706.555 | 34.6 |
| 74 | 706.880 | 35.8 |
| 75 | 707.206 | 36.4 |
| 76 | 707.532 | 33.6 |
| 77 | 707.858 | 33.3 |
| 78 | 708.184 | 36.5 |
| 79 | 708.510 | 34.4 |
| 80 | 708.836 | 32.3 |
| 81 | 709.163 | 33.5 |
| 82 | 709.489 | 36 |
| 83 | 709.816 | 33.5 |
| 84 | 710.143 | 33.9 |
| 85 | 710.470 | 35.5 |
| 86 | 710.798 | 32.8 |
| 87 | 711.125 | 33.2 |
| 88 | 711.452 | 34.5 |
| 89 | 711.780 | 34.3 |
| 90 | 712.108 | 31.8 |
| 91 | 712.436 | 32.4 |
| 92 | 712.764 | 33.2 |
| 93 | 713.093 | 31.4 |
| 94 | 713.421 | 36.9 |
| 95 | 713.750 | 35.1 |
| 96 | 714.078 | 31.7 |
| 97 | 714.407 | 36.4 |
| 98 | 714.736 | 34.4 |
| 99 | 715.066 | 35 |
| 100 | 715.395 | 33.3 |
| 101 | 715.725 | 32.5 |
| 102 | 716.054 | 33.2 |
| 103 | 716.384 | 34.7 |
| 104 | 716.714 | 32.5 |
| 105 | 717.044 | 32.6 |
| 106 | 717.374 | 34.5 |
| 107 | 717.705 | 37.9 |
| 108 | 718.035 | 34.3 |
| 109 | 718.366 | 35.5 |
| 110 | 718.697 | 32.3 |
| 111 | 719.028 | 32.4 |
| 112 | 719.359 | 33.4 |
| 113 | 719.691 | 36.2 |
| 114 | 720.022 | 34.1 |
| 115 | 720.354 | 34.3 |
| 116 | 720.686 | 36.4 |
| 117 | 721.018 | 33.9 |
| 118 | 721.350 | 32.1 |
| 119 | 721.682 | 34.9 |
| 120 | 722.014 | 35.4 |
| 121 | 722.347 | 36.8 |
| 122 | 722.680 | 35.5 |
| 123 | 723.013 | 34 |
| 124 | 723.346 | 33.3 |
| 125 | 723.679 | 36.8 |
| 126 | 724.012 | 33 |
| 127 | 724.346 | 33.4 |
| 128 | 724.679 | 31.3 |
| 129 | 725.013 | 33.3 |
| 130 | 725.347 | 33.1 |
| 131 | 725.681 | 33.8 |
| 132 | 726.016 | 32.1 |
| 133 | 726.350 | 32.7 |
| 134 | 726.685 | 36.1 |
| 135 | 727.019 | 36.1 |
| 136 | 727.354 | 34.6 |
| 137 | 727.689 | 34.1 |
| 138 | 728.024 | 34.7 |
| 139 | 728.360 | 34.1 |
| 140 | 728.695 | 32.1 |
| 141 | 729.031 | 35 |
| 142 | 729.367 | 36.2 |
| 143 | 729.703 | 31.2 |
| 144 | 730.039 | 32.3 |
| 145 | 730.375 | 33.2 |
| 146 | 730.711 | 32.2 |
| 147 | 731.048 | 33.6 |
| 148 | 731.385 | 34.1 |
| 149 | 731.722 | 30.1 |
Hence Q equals -0.12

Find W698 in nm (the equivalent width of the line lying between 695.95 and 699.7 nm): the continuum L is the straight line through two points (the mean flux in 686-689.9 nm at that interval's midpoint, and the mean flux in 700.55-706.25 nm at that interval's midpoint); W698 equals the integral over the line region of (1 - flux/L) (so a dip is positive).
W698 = 0.61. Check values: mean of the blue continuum 49.3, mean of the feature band 35.2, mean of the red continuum 38.1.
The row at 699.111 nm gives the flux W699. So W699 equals 37.4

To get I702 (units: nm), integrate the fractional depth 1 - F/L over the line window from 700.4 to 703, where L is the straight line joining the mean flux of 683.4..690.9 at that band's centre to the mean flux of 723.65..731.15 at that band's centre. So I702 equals 0.37 nm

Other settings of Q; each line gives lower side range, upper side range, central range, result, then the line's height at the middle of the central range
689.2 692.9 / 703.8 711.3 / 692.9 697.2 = 0.11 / 39.3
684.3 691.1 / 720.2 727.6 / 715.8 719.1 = 0.07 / 36.2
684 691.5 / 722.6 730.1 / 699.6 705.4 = 0.08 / 40.2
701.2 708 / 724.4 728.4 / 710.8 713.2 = 0.10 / 36.3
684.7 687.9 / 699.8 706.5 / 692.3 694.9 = 0.16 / 41.4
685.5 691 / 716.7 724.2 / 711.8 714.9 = 0.11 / 37.4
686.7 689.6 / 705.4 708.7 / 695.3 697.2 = 0.23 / 44.1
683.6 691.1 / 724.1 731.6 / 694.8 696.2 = 0.20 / 42.1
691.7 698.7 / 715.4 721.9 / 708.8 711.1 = 0.02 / 34.5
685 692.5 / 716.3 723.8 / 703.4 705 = -0.06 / 39.4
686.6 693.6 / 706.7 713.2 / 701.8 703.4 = 0.05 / 37.7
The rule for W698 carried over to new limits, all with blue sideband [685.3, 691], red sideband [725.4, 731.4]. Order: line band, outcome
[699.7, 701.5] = 0.354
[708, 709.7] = 0.243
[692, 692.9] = 0.220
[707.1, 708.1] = 0.152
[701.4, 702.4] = 0.179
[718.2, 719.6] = 0.127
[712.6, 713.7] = 0.137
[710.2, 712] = 0.251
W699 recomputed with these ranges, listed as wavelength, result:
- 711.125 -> 33.2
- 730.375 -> 33.2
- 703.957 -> 66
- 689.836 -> 69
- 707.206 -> 36.4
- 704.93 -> 31.5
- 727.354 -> 34.6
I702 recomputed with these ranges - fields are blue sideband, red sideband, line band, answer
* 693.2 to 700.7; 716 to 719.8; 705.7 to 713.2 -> 0.14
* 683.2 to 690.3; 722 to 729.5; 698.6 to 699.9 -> 0.14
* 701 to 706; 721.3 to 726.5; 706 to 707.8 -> 0.16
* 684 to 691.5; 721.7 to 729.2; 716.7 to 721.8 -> 0.22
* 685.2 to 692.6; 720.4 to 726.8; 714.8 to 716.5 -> 0.12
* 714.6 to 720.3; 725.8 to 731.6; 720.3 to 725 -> -0.06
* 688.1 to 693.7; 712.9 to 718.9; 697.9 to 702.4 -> 0.21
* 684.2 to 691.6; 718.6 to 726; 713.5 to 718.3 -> 0.23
